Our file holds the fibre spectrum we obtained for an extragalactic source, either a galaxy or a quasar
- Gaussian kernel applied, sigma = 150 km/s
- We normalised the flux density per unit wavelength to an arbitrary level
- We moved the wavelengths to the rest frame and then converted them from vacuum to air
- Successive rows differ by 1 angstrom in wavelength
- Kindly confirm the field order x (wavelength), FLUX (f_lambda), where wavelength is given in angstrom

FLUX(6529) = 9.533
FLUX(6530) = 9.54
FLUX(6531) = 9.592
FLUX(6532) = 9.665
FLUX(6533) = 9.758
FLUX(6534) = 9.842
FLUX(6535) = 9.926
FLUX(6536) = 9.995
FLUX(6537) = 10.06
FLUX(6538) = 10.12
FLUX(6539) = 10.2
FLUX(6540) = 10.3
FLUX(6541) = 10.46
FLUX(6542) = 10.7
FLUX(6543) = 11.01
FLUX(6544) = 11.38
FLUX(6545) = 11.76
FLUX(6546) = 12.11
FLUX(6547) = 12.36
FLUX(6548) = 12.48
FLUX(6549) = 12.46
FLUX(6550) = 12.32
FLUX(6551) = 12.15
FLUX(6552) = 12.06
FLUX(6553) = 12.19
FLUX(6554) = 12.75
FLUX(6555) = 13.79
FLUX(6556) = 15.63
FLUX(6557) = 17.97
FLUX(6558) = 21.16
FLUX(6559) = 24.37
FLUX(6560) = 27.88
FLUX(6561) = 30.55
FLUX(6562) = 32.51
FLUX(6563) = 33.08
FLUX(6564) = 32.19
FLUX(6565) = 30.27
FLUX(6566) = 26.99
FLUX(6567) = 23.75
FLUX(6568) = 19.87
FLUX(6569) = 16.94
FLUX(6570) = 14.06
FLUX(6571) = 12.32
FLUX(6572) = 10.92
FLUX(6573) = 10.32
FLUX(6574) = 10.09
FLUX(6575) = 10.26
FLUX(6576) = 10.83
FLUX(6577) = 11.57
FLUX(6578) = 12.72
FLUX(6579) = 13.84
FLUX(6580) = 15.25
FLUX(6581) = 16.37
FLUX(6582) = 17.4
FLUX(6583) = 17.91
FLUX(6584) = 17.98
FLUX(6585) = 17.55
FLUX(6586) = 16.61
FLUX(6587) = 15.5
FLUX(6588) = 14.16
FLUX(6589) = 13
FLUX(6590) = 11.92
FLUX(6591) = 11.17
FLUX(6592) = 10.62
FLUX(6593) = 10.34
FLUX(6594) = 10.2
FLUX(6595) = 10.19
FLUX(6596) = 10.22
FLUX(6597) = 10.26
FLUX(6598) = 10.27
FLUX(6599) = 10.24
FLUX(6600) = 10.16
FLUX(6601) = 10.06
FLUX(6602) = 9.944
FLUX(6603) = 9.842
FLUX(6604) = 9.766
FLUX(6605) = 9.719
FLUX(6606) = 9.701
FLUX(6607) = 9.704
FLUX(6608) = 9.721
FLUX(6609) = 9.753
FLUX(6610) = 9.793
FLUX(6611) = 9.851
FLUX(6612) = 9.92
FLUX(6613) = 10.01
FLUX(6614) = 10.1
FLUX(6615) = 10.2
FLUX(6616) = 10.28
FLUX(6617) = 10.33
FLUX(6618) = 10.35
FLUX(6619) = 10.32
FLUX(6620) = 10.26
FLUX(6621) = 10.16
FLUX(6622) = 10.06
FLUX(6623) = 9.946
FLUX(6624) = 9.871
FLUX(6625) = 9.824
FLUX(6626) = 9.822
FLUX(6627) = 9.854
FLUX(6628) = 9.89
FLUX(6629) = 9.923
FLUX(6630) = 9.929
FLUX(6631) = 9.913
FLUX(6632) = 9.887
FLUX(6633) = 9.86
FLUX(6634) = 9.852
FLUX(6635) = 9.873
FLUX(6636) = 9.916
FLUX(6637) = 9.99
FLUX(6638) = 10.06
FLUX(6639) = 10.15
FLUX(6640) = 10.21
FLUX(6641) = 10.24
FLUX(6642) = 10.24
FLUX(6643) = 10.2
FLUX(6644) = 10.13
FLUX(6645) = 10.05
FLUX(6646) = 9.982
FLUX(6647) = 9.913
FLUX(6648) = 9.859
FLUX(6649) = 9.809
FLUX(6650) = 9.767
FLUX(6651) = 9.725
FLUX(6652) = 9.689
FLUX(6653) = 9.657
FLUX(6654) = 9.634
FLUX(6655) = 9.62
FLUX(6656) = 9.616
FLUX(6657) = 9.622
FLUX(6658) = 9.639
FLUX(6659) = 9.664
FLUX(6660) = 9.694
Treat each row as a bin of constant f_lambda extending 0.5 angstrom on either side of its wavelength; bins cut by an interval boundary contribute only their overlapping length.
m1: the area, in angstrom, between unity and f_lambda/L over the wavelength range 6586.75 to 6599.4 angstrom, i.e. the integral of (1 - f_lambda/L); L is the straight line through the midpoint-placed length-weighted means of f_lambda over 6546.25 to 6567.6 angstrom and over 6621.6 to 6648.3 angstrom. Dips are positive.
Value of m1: 3.5 angstrom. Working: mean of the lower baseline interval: 20.3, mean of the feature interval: 11.3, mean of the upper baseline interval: 9.98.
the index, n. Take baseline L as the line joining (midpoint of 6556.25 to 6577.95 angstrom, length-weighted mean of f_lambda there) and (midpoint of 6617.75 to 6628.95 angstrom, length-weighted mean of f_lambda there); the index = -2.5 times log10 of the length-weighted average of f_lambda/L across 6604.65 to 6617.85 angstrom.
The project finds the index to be 0.22 mag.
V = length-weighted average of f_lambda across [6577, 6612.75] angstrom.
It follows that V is 12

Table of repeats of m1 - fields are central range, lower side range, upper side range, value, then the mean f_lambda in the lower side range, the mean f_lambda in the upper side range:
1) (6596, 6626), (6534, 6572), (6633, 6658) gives 5.70 angstrom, 16.6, 9.9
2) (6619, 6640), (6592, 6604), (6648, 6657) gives -0.16 angstrom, 10.2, 9.7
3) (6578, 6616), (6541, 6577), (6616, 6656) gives 4.97 angstrom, 17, 9.97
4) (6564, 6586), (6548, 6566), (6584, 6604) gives 0.00 angstrom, 20.7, 11.8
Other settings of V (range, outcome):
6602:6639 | 9.95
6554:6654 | 13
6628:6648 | 10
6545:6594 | 16.6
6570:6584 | 13.3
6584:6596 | 12.9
